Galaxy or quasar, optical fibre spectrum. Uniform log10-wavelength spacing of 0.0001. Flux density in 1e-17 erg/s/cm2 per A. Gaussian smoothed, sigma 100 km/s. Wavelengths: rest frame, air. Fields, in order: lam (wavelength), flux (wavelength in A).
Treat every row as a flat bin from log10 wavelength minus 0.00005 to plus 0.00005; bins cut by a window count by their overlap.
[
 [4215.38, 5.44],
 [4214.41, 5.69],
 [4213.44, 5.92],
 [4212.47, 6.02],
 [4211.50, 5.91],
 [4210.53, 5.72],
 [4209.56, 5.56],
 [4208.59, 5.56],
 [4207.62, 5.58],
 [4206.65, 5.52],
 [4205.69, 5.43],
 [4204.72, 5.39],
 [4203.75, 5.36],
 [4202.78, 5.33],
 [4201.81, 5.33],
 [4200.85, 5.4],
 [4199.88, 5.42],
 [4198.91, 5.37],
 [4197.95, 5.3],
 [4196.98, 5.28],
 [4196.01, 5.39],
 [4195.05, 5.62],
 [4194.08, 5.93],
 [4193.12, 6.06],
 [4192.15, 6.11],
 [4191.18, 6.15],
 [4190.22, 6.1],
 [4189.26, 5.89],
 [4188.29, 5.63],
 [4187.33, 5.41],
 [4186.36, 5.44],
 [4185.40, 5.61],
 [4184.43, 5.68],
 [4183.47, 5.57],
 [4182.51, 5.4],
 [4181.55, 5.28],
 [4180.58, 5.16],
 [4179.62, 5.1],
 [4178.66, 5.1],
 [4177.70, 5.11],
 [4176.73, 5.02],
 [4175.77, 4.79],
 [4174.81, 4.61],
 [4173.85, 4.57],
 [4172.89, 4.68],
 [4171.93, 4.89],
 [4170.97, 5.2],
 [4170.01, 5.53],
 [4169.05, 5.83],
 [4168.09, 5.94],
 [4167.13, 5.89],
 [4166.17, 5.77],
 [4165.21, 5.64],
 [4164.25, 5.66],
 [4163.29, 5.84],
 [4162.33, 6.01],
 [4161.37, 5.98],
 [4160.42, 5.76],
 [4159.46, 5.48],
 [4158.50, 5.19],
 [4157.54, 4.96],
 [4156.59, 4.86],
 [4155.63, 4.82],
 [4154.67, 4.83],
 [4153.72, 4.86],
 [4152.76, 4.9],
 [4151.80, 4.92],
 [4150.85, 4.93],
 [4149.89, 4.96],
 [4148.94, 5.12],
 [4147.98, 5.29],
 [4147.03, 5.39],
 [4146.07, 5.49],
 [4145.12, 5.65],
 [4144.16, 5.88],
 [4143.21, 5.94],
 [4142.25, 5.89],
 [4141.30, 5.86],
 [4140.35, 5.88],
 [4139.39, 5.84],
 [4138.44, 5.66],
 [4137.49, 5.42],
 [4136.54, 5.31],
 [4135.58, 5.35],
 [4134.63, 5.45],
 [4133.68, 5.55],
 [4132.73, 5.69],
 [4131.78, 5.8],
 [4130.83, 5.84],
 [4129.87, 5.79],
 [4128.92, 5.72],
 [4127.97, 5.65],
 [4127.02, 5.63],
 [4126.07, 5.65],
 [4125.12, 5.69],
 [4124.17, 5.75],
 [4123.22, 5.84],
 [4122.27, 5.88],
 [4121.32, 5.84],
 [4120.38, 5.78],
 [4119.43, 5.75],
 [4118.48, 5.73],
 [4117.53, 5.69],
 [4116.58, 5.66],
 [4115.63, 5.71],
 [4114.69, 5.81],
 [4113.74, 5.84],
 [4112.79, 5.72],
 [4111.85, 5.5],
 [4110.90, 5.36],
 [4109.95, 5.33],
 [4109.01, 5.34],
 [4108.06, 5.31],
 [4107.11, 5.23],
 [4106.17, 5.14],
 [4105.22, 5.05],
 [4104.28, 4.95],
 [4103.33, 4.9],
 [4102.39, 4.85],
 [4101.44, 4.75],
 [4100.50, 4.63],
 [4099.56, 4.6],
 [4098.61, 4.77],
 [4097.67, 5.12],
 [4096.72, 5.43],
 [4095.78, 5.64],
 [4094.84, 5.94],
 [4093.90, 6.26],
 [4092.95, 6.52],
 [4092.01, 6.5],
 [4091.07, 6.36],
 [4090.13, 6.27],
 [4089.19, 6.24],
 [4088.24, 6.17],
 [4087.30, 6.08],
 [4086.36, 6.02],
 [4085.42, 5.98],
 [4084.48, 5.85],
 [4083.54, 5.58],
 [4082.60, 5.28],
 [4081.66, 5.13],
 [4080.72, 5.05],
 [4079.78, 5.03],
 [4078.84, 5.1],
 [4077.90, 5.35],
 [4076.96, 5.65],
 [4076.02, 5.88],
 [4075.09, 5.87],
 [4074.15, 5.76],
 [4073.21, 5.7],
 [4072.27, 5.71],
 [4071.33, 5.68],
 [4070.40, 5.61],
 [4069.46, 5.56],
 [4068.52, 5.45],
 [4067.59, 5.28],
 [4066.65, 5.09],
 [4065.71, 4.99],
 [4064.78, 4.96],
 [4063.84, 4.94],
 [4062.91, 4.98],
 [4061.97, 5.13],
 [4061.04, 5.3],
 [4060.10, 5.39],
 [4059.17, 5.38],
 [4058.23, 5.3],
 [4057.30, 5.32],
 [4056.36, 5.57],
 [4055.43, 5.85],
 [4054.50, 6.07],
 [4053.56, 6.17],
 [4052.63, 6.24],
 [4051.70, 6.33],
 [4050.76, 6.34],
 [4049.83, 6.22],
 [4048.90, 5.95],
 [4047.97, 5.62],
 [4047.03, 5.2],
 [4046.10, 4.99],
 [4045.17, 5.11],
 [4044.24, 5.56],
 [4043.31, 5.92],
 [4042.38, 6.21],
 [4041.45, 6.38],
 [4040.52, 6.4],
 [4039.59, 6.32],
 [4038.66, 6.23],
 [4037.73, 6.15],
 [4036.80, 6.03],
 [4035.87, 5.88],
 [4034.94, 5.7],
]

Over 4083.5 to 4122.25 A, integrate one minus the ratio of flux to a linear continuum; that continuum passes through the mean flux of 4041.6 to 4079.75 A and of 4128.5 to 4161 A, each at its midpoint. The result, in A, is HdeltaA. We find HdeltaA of -0.7 A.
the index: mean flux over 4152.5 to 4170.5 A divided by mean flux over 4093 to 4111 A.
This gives 1.05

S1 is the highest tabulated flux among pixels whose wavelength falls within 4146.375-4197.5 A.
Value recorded 6.15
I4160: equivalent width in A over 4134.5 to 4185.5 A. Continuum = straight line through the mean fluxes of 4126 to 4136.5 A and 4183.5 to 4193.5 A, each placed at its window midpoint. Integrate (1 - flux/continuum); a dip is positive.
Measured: 3.1 A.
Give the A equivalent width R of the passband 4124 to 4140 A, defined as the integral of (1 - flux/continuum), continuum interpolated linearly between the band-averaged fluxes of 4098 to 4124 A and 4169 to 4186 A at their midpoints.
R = -1.0 A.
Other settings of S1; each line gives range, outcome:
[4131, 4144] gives 5.94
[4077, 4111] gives 6.52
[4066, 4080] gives 5.88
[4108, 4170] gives 6.01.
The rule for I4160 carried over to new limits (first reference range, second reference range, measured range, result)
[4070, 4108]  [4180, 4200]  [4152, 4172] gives 0.59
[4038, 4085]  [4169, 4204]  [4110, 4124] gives -0.51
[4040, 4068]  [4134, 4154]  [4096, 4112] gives 1.27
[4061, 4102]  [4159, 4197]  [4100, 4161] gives 0.83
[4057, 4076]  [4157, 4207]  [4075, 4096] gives -1.63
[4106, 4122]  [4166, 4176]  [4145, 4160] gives 0.73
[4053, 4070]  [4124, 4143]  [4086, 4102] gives -0.60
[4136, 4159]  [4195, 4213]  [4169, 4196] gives 0.15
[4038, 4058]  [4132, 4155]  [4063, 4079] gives 0.95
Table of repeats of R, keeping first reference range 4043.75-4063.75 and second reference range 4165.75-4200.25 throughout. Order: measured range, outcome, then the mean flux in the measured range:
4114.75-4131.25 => -0.67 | 5.74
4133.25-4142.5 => -0.20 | 5.62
